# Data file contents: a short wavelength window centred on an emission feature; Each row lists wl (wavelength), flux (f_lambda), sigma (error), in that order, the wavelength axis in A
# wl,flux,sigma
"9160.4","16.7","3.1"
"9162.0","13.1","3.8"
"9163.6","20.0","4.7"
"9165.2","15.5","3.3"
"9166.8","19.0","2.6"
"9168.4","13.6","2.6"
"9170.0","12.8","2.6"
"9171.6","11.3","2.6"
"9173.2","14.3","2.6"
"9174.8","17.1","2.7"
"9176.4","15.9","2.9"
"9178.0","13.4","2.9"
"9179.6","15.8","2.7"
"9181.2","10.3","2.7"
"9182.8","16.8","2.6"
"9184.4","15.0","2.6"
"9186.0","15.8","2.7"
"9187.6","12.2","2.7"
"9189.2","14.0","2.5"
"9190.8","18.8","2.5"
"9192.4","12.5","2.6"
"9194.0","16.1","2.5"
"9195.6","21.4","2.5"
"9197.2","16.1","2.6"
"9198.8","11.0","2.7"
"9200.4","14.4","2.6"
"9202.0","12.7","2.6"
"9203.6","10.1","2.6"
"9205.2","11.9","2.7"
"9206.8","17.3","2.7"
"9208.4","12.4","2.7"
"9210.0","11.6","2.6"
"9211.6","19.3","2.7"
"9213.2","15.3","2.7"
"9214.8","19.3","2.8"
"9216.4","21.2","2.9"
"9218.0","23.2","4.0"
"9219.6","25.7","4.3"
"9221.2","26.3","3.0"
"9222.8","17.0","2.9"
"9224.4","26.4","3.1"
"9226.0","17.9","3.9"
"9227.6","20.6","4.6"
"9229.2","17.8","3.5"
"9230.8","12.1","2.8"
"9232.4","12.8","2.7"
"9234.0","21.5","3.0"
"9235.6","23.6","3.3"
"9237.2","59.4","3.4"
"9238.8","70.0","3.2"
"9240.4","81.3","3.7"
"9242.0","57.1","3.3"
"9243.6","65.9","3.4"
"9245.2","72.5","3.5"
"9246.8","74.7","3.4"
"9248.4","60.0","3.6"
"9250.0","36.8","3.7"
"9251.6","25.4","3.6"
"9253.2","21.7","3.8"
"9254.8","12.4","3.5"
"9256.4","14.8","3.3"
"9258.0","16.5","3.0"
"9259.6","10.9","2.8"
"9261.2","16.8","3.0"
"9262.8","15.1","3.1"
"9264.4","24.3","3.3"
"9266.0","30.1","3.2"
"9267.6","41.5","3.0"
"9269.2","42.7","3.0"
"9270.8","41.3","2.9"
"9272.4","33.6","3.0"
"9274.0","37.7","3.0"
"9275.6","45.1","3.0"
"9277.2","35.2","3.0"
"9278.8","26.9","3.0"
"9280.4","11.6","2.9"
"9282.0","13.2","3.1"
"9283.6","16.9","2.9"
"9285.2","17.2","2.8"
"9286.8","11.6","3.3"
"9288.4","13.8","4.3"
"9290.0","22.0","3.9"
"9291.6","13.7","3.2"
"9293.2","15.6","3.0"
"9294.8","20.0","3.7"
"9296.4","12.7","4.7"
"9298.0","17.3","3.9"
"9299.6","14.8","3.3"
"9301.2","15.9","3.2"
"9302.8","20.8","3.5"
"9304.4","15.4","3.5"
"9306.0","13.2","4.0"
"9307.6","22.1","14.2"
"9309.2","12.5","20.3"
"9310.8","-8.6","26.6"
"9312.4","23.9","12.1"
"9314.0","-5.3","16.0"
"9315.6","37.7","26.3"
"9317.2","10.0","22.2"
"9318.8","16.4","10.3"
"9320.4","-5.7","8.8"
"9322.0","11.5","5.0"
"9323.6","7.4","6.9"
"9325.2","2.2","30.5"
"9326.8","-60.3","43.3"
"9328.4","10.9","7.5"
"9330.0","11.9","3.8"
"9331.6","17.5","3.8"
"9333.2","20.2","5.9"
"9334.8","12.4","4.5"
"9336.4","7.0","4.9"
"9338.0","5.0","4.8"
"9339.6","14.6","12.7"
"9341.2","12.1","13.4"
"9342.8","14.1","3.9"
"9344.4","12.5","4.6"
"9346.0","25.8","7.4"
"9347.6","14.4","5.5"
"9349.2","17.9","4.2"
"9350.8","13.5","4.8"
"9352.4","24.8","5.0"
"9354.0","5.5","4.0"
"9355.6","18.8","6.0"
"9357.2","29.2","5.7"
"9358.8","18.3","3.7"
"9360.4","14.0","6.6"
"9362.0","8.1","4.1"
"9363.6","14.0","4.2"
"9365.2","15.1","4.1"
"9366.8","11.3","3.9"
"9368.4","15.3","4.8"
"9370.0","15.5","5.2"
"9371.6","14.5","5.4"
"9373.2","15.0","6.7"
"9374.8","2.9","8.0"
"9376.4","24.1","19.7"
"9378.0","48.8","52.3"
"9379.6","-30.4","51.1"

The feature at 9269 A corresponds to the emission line [N II]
